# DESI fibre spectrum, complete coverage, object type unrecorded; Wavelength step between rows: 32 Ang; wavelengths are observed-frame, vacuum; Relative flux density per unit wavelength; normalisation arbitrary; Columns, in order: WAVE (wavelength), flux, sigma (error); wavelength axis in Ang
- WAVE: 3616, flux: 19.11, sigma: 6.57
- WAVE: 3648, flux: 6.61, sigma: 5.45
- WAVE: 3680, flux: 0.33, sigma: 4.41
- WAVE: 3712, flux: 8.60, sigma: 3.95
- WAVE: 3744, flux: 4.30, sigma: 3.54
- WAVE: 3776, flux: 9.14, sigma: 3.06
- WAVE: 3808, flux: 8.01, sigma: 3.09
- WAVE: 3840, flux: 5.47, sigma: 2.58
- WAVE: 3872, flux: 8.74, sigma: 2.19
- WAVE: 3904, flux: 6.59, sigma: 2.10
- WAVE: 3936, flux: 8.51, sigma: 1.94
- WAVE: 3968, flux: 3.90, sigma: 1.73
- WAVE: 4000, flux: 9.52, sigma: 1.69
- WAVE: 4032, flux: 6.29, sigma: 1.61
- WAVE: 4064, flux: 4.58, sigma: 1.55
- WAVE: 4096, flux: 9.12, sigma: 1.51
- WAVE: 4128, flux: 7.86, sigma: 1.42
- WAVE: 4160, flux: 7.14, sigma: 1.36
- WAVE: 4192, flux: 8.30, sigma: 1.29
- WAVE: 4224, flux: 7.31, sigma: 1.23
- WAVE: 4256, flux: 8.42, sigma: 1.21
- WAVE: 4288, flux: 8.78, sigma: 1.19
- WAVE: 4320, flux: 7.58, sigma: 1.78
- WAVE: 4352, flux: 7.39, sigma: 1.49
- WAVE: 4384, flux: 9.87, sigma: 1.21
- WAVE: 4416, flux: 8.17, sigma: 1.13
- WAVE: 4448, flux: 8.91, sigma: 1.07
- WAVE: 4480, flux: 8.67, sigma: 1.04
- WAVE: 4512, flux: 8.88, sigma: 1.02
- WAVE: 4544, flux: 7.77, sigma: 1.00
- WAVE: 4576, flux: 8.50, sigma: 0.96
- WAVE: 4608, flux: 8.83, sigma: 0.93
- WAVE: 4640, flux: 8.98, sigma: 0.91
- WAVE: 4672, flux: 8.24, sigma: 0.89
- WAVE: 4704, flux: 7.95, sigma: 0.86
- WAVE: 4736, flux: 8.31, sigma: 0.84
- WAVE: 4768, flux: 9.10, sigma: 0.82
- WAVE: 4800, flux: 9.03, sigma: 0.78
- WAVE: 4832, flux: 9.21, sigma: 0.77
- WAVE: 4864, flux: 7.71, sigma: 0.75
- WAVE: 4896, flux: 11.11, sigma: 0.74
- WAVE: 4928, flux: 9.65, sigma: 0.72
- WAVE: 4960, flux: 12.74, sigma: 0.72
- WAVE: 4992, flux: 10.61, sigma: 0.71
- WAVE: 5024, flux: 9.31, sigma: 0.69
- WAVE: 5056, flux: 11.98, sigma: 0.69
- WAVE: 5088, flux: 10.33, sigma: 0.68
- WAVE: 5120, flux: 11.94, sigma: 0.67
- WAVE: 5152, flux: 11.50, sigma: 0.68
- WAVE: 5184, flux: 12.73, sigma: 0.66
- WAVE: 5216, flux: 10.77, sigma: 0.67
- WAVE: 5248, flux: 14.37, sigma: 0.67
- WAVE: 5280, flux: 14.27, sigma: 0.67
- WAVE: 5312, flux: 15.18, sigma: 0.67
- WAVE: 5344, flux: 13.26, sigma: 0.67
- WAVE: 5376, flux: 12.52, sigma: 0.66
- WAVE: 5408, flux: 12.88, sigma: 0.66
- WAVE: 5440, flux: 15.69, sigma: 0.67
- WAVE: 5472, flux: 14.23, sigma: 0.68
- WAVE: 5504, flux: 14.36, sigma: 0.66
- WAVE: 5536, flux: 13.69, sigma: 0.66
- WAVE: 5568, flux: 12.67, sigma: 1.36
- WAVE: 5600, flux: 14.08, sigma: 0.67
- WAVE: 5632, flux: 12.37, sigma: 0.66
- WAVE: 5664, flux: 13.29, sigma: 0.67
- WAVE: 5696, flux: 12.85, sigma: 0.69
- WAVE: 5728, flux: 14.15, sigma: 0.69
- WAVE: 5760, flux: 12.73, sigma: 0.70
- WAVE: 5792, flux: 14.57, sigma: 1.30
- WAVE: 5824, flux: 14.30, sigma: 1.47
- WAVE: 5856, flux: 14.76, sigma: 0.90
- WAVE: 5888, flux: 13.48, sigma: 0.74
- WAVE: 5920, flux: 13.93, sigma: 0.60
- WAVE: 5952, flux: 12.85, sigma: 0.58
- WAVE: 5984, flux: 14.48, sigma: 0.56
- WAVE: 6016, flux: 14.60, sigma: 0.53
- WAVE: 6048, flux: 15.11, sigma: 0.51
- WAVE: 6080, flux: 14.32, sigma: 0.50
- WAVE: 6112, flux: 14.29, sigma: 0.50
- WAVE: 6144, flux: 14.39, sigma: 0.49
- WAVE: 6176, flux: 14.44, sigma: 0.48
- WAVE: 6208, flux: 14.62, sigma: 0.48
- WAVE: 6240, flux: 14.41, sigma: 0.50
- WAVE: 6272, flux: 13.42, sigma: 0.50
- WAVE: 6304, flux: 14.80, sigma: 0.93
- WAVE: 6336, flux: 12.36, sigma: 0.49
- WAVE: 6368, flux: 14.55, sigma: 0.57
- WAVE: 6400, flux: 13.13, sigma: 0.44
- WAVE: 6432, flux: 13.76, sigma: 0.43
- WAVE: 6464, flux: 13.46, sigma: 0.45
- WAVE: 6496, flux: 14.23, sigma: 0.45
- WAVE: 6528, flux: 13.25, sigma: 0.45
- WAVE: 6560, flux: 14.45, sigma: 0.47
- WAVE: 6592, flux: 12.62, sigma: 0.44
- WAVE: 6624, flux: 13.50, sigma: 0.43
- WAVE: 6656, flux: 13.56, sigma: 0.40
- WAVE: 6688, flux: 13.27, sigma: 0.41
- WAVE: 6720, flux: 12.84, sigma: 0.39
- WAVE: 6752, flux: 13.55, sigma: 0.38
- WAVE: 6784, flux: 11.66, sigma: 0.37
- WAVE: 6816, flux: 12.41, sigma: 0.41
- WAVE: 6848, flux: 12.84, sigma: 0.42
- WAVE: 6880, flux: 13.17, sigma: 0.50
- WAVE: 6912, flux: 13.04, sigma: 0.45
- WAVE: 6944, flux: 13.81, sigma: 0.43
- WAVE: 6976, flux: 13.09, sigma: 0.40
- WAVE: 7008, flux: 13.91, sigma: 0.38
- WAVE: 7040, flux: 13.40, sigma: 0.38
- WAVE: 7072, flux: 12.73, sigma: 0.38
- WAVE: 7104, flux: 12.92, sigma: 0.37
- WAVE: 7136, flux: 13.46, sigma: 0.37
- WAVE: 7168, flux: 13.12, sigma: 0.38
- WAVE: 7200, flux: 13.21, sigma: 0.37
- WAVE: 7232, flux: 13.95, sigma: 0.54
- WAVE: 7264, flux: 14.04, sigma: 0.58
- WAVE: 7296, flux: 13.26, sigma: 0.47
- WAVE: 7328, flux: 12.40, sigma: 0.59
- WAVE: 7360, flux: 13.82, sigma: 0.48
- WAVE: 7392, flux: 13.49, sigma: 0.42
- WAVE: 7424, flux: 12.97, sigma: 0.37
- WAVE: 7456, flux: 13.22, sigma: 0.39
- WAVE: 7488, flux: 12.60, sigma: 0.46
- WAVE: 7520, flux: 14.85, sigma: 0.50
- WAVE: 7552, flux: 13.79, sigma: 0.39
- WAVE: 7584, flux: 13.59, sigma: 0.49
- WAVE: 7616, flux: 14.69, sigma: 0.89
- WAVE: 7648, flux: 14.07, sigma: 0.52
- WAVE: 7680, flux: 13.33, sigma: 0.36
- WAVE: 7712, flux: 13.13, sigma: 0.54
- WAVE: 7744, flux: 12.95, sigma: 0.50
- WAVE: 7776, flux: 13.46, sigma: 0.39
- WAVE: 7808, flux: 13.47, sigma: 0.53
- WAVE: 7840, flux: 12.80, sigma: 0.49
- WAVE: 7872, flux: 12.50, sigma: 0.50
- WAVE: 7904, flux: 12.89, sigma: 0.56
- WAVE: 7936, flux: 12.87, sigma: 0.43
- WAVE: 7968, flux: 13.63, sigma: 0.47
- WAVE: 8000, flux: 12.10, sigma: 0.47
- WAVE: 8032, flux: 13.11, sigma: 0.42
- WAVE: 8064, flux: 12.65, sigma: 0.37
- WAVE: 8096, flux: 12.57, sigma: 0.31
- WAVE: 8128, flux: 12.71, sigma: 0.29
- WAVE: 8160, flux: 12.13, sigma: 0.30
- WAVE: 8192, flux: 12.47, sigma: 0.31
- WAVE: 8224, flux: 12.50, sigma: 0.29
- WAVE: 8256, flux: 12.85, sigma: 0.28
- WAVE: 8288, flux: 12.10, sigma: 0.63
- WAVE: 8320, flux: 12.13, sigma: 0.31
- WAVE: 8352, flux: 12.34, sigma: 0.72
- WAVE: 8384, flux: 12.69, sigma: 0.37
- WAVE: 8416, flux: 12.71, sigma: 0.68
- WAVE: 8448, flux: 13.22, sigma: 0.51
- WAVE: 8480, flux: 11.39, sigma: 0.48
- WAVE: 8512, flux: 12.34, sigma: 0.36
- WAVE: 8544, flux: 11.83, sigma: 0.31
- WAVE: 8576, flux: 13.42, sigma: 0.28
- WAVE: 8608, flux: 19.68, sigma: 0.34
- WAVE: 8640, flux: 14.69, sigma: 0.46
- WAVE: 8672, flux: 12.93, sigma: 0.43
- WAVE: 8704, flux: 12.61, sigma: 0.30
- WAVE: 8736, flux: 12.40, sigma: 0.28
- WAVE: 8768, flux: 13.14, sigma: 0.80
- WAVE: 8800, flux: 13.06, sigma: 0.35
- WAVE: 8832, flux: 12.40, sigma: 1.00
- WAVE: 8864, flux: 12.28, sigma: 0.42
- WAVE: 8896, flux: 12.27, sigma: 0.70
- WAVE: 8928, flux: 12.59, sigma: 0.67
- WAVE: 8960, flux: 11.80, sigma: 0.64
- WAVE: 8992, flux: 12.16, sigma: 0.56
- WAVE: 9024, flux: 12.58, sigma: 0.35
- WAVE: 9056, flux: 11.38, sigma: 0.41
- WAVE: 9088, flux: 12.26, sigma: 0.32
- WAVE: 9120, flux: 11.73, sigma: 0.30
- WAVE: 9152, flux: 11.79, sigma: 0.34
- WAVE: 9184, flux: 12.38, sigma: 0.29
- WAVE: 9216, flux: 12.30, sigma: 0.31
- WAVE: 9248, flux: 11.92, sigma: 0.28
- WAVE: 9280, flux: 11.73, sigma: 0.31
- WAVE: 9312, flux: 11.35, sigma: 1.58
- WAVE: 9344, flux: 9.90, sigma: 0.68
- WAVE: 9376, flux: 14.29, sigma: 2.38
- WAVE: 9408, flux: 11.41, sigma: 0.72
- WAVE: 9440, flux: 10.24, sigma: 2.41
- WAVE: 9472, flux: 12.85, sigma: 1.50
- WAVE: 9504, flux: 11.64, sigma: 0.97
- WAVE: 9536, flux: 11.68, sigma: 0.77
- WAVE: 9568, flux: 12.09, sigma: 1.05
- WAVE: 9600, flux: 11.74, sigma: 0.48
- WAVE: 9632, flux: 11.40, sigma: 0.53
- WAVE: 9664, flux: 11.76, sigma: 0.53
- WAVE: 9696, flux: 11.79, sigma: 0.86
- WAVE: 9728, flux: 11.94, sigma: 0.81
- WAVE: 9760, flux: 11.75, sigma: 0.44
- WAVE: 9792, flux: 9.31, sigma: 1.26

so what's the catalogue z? 0.31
